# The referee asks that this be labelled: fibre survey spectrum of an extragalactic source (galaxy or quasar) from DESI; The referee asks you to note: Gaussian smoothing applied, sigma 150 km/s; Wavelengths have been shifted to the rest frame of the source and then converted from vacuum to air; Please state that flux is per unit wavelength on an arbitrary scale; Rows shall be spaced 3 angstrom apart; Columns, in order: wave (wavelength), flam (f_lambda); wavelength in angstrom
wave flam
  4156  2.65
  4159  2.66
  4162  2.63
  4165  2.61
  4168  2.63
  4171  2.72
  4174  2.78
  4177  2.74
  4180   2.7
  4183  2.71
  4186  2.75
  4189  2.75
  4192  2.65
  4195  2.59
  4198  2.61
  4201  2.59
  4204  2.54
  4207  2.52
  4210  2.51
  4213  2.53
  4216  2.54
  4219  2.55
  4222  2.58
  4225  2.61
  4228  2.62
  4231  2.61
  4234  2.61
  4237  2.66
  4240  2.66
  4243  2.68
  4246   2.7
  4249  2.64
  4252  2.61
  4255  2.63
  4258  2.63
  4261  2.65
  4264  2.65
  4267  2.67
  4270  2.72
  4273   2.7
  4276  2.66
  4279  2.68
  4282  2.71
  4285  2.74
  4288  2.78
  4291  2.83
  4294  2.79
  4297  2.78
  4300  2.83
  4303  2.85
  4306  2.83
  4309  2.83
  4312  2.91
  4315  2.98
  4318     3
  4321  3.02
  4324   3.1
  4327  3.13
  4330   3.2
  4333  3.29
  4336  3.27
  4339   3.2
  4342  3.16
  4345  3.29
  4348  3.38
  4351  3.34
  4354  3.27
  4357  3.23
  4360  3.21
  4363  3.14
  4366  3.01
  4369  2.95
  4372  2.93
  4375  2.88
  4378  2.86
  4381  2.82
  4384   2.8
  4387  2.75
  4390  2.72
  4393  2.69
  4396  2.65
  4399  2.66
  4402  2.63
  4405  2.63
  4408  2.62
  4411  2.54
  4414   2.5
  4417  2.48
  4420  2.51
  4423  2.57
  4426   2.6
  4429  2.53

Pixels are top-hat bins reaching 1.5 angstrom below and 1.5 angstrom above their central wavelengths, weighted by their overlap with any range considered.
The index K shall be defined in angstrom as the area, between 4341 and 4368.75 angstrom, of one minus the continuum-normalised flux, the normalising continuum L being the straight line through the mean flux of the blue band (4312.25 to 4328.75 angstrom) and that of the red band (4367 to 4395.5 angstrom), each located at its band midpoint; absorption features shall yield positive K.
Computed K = -2.9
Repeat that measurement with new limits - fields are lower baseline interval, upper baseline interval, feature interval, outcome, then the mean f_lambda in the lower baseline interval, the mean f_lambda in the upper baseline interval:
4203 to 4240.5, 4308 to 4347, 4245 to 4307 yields 2.93 angstrom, 2.58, 3.11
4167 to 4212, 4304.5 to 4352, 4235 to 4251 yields 0.94 angstrom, 2.65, 3.12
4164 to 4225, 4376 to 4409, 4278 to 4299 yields -0.72 angstrom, 2.63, 2.72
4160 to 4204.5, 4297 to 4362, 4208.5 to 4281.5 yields 5.72 angstrom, 2.67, 3.1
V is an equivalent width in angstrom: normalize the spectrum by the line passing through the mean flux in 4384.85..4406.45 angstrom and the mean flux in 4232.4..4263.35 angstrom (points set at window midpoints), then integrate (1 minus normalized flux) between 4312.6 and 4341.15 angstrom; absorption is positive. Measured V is -4.9 angstrom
